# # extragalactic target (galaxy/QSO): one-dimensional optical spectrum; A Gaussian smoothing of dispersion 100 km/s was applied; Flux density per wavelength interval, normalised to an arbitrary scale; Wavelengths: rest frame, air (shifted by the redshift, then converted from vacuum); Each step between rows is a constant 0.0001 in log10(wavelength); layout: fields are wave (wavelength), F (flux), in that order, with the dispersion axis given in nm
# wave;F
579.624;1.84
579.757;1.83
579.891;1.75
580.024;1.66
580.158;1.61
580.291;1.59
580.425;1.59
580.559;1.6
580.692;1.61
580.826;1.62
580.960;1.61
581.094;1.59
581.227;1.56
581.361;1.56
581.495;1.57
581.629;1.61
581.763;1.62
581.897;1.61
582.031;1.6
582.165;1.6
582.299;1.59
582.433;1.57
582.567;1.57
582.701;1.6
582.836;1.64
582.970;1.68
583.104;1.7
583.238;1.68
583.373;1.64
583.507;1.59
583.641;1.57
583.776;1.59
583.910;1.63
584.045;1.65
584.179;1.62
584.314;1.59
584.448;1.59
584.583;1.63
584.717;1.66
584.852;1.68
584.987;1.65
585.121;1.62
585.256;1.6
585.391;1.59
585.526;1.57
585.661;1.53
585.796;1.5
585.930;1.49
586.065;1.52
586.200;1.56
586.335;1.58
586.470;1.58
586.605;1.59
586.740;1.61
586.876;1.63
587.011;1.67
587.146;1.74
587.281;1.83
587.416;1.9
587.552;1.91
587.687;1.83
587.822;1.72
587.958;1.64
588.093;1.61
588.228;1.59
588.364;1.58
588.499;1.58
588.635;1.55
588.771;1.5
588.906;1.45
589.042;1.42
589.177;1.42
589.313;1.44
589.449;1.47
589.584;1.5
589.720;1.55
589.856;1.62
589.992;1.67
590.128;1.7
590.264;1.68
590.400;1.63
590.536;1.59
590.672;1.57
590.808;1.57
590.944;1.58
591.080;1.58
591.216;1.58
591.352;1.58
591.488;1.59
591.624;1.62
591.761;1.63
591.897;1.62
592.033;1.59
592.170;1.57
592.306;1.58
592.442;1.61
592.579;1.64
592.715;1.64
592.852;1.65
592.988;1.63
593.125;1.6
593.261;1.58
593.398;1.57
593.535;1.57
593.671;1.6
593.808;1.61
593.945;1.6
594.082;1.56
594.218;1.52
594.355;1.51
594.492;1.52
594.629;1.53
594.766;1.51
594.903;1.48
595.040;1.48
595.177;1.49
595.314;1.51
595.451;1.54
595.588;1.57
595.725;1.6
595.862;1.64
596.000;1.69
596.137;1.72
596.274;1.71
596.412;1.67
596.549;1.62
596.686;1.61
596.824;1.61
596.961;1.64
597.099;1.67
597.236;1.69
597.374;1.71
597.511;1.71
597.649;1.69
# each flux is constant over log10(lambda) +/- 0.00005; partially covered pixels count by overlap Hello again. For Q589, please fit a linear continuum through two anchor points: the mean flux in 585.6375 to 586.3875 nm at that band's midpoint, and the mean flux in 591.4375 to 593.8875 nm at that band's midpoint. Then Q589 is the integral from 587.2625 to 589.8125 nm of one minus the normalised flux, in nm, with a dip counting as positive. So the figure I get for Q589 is -0.07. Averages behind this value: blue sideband 1.53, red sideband 1.61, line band 1.6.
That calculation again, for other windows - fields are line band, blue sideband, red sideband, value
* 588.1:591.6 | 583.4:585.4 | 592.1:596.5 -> 0.08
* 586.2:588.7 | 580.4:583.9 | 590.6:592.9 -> -0.11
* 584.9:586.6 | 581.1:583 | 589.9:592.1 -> 0.04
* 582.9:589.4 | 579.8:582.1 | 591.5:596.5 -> -0.05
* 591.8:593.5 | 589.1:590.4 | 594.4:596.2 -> -0.05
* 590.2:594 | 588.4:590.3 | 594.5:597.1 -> -0.10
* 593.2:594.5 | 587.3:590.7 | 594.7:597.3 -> 0.03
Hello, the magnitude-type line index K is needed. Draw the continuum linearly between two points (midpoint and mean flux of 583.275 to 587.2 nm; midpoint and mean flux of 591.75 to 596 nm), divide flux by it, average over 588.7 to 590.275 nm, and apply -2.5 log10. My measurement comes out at 0.041 mag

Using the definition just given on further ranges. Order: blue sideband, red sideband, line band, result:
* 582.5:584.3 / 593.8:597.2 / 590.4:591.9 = 0.00 mag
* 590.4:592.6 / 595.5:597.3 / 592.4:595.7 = 0.04 mag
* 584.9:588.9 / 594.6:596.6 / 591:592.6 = 0.00 mag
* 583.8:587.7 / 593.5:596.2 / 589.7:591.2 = -0.01 mag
